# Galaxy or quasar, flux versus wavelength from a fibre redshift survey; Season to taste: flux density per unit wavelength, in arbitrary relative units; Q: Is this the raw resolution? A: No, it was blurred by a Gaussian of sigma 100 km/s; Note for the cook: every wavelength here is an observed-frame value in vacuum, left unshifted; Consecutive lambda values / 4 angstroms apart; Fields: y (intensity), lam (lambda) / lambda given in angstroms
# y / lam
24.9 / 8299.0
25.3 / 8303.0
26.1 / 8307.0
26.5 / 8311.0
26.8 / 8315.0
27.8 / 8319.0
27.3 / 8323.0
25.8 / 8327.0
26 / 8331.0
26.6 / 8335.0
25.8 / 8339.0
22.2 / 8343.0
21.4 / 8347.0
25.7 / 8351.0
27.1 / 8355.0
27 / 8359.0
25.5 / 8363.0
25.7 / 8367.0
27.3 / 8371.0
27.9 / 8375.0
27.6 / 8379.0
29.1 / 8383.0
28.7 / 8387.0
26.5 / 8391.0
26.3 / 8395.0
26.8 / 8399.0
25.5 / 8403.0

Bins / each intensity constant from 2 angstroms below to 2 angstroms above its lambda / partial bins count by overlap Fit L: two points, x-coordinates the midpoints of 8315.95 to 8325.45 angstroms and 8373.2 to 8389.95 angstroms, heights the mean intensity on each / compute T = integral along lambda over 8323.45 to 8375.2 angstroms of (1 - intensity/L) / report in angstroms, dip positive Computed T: 3.9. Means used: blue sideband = 27.4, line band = 25.7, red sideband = 28.2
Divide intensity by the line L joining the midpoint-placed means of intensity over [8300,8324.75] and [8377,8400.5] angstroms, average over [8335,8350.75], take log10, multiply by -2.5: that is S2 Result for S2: 0.13 mag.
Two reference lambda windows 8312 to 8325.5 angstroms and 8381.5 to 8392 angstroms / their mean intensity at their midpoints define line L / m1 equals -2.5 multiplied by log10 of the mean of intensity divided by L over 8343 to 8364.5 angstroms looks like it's 0.11 mag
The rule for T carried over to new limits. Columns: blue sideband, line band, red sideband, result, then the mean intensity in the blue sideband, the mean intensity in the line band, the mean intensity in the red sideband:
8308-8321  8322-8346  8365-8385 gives 1.56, 27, 25.4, 27.5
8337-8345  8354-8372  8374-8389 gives -0.07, 24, 26.4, 28.4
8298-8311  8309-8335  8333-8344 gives -1.36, 25.6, 26.7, 25.1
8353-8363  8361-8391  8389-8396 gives -0.87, 26.7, 27.3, 26.4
